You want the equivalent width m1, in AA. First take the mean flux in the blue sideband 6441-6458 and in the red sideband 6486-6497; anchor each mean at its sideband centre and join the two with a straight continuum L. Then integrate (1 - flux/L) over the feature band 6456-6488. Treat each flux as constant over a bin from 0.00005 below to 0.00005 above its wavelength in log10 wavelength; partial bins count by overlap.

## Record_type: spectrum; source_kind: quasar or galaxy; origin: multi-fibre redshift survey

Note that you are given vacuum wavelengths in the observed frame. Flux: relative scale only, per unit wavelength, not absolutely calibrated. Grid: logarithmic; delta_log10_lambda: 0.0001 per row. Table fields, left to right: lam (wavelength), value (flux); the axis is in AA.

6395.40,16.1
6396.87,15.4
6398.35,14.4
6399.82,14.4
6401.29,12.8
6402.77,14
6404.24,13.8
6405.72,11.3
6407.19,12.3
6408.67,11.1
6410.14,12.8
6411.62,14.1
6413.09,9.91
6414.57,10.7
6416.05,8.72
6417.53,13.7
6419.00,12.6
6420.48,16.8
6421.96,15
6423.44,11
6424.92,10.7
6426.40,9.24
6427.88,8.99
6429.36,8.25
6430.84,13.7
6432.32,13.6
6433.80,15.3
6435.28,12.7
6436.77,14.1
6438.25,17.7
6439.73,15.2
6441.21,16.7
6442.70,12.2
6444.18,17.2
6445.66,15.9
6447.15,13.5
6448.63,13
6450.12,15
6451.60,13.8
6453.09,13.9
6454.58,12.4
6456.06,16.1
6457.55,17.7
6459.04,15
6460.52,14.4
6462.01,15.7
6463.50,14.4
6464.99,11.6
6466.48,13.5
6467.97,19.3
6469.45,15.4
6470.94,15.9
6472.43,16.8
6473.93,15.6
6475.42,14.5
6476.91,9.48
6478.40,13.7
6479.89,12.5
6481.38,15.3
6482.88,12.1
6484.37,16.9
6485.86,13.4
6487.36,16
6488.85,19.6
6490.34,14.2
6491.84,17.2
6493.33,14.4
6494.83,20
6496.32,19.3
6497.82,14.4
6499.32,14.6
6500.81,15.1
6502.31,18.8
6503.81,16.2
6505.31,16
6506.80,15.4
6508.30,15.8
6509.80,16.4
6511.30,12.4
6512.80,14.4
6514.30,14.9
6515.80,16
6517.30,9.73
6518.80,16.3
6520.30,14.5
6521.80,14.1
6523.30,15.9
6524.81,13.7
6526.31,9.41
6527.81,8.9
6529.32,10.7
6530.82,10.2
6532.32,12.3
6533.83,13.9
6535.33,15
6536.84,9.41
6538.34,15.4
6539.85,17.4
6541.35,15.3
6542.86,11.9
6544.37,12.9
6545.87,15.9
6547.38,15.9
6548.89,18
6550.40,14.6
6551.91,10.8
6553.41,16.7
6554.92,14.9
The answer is 2.3 AA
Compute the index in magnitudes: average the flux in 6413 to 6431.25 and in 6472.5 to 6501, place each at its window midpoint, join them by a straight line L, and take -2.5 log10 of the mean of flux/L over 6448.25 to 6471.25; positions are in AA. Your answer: -0.089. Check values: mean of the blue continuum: 11.5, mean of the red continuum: 15.2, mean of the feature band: 14.8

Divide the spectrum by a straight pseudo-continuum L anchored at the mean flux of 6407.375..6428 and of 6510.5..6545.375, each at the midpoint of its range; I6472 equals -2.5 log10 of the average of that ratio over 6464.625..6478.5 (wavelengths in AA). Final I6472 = -0.170 mag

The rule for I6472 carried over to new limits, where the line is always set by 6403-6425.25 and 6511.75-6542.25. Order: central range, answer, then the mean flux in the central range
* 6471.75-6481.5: -0.08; 13.9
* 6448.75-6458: -0.15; 14.6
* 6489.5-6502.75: -0.25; 16.4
